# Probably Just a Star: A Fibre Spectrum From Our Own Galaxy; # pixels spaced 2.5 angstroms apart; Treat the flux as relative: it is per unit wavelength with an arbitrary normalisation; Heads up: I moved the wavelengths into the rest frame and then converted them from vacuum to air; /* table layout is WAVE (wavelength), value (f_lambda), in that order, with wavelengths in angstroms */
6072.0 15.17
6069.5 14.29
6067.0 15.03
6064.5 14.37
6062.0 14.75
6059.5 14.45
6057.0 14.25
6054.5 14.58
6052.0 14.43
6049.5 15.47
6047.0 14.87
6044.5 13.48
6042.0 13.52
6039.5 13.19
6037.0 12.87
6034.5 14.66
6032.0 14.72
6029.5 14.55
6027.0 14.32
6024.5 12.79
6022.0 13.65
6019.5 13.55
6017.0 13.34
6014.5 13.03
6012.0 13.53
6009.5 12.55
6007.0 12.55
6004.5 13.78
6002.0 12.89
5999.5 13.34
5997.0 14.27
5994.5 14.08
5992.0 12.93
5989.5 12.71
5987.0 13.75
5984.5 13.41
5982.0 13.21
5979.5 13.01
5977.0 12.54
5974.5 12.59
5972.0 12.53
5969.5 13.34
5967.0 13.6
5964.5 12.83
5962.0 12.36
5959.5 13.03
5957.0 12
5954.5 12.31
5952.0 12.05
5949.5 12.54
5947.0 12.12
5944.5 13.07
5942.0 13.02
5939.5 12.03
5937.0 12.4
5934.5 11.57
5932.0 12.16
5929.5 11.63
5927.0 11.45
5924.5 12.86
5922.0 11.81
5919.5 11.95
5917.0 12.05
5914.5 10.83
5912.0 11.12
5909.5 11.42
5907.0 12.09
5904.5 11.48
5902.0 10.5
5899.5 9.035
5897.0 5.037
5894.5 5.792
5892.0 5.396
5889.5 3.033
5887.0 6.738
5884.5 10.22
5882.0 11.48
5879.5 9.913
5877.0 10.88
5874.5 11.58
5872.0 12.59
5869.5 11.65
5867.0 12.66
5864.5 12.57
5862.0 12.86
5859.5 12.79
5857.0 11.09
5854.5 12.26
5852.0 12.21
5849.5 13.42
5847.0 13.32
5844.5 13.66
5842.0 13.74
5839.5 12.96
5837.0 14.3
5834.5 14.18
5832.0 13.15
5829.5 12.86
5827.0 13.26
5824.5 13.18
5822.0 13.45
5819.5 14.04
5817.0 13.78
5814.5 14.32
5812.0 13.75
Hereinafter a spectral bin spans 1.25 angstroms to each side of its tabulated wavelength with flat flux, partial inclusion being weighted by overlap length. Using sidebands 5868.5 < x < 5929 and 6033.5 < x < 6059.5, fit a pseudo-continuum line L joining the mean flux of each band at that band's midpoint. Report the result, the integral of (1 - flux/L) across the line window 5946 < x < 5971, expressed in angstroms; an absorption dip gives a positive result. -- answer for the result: -2.0 angstroms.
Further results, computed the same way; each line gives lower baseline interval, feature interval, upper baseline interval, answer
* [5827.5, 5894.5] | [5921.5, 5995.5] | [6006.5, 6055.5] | 1.1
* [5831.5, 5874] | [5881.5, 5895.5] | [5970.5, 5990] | 6.5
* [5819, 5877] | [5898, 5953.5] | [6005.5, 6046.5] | 6.0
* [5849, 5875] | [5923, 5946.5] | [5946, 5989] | 0.8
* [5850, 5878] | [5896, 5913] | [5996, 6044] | 3.2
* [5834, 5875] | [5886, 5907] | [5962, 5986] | 8.9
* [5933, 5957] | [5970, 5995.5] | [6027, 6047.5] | -0.1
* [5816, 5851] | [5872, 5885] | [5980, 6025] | 2.4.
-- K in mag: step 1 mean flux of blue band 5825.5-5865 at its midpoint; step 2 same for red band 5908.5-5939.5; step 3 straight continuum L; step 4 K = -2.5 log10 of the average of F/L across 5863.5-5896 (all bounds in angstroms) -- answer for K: 0.30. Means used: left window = 13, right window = 11.8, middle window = 9.52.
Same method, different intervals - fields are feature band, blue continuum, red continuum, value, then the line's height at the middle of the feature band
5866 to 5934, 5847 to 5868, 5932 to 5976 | 0.22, 12.5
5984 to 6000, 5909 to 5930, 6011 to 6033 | -0.03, 13.1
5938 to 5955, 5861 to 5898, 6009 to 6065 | -0.10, 11.4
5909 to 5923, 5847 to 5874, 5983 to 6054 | 0.12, 12.9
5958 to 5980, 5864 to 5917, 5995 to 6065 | -0.07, 12.1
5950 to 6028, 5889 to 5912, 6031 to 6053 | -0.10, 12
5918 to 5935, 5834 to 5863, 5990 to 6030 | 0.11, 13.2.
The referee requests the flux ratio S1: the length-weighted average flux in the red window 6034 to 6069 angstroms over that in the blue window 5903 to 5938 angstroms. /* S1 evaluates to 1.21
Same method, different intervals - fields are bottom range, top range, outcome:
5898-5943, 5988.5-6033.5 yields 1.16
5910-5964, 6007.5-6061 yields 1.15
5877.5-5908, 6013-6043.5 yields 1.62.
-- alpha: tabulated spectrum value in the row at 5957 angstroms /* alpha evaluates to 12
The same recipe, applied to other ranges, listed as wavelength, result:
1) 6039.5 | 13.19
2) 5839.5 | 12.96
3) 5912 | 11.12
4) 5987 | 13.75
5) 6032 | 14.72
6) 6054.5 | 14.58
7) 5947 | 12.12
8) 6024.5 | 12.79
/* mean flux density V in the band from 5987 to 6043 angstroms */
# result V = 13.5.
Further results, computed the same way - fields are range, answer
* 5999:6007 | 13.2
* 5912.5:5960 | 12.1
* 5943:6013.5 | 13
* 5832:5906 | 11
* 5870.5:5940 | 10.3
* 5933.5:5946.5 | 12.4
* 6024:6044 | 13.9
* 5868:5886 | 11.1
